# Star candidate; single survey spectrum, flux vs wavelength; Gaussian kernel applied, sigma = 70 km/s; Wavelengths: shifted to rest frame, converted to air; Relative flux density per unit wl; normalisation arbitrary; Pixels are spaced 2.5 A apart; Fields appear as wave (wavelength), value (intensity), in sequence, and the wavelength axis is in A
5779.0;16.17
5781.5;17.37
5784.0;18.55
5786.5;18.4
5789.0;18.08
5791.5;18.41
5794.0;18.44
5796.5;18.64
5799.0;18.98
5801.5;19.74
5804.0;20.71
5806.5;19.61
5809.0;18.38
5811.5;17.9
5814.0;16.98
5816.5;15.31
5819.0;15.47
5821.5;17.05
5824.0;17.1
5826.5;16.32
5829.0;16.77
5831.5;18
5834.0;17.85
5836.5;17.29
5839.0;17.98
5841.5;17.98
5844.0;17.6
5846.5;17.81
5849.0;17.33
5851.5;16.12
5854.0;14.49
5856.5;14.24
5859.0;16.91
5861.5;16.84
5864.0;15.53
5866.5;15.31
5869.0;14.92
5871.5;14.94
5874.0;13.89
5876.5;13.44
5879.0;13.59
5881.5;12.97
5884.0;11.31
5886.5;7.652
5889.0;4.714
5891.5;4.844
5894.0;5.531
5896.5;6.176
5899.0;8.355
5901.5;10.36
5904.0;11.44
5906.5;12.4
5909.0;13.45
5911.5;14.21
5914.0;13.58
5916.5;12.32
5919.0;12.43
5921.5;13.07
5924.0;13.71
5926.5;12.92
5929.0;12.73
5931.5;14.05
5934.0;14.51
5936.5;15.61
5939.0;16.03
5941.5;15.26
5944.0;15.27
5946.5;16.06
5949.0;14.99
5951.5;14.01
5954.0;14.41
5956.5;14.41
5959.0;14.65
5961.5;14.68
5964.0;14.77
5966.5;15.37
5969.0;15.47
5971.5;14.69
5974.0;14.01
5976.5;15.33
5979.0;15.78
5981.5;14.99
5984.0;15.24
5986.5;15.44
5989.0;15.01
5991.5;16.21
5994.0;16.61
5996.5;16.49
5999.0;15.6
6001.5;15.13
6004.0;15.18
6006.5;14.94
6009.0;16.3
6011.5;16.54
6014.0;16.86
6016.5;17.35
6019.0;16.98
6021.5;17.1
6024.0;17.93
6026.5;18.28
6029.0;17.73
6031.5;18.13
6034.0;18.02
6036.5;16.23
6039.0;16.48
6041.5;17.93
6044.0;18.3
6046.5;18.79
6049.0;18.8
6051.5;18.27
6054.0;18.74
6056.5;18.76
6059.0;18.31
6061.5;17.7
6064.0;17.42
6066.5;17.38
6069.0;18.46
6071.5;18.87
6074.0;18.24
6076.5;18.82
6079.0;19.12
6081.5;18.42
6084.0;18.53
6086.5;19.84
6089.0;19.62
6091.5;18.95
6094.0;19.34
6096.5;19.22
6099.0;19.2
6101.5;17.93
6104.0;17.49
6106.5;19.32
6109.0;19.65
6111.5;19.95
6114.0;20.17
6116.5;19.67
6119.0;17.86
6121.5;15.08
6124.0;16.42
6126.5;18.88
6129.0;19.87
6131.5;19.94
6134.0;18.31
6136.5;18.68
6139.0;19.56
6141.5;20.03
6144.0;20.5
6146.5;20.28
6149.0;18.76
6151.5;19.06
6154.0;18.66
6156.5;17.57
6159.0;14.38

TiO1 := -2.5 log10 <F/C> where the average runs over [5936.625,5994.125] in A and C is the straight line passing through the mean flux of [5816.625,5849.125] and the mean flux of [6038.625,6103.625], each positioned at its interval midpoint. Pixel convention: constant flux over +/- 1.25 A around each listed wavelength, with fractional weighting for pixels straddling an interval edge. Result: 0.184 mag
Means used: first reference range 17.2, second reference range 18.5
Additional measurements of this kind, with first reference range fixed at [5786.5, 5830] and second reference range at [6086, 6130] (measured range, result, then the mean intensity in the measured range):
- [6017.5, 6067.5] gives 0.043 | 17.9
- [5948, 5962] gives 0.254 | 14.5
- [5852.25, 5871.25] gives 0.169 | 15.5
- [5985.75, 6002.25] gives 0.167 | 15.8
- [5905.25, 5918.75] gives 0.354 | 13.1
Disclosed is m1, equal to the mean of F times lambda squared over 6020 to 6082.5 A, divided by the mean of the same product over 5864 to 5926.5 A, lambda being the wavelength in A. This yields 1.6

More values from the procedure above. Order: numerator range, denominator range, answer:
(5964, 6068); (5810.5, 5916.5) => 1.25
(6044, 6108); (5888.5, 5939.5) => 1.70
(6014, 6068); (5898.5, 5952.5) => 1.37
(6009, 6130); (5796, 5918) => 1.34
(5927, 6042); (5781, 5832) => 0.93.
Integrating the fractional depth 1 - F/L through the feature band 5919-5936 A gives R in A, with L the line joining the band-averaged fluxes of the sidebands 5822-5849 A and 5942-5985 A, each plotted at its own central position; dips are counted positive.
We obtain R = 2.3 A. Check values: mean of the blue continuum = 17.5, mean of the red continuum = 15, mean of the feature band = 13.5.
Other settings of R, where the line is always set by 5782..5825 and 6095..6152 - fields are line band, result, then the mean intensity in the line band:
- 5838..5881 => 5.9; 15.8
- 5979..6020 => 5.9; 15.9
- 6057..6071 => 0.6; 18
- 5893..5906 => 6.9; 8.66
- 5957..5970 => 2.5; 14.9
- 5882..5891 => 5.0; 8.06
